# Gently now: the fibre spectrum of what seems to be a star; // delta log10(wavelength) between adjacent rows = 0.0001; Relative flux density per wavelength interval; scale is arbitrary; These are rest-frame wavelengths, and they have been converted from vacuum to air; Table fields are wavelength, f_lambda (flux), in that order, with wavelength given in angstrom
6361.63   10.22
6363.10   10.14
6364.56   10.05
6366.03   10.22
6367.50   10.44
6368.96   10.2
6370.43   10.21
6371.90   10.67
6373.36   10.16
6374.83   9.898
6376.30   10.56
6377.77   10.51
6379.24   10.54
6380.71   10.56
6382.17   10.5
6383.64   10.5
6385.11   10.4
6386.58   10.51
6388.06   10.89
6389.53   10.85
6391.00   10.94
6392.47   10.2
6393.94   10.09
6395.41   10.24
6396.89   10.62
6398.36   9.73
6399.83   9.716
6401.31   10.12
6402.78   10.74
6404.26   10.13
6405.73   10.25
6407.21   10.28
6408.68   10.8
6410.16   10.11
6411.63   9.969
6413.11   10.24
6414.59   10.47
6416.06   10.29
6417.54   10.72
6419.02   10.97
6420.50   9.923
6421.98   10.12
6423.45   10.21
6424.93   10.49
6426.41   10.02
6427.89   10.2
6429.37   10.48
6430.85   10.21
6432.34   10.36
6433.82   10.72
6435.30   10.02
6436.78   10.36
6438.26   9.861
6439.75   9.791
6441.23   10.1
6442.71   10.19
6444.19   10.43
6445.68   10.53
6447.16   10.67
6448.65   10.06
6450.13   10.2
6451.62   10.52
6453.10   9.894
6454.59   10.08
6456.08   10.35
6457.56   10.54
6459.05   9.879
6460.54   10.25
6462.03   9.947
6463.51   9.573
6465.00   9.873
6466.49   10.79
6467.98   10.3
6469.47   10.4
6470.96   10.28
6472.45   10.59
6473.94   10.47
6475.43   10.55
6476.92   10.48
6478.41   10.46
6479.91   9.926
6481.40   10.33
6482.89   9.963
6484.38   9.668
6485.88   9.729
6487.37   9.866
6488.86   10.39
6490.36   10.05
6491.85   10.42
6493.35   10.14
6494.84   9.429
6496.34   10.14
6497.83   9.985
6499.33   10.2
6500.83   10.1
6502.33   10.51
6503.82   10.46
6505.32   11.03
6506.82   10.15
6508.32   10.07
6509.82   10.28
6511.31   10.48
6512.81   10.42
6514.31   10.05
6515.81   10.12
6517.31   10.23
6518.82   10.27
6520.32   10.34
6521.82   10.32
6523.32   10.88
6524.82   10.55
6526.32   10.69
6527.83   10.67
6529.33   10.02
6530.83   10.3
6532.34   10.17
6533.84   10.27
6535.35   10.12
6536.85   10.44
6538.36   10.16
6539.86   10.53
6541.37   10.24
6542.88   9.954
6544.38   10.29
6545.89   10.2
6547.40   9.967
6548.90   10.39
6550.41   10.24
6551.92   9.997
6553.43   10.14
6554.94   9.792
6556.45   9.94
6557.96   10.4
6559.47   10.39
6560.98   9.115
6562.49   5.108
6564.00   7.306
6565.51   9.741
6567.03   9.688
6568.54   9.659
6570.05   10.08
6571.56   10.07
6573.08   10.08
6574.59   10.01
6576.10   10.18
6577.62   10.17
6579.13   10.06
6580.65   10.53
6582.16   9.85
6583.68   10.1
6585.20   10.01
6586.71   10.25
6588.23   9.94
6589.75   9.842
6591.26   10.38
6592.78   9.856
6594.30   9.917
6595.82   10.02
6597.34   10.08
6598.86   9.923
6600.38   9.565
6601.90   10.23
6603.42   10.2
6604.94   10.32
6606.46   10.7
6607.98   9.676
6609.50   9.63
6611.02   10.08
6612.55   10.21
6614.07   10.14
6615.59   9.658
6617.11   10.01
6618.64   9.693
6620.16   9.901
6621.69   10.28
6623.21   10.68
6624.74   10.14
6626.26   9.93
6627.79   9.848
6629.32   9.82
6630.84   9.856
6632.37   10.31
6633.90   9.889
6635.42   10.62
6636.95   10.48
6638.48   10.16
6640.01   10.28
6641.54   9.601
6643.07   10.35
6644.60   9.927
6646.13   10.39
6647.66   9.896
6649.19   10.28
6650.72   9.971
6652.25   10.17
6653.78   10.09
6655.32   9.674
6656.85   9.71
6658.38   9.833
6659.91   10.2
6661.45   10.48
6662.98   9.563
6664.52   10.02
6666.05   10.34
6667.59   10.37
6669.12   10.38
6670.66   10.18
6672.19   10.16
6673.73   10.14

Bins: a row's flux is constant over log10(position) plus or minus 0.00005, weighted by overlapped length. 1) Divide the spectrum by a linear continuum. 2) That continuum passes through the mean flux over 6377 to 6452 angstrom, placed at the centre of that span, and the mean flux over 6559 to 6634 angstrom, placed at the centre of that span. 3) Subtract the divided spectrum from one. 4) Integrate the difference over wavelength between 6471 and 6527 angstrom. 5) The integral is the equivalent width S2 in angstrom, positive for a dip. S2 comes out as -0.8 angstrom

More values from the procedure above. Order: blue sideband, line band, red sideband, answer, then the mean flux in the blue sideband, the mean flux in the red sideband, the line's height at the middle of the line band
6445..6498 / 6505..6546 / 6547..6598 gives -1.4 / 10.2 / 9.8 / 9.98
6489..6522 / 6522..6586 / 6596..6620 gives 1.0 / 10.2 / 10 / 10.1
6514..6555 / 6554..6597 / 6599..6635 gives 1.8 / 10.3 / 10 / 10.2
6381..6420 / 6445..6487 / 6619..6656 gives 0.4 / 10.4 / 10.1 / 10.3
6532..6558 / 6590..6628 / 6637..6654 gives 0.4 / 10.2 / 10.1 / 10.1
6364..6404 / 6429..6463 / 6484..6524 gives 0.2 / 10.4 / 10.2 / 10.3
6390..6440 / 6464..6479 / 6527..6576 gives -0.4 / 10.3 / 9.86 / 10.1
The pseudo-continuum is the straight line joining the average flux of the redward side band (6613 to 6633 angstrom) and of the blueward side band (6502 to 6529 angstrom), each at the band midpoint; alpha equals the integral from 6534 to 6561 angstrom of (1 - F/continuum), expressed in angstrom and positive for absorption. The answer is 0.4 angstrom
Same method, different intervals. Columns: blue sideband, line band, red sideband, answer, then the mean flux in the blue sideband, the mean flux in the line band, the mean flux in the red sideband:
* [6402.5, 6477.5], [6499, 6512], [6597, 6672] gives -0.2 angstrom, 10.3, 10.4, 10.1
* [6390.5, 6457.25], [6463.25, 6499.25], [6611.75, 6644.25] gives 0.2 angstrom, 10.3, 10.2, 10.1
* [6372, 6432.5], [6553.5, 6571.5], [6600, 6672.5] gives 1.6 angstrom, 10.4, 9.27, 10.1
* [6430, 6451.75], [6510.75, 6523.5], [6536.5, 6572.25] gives -0.5 angstrom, 10.3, 10.3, 9.73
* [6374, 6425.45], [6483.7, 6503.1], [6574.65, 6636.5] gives 0.3 angstrom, 10.4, 10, 10.1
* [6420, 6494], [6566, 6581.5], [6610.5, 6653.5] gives 0.1 angstrom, 10.2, 10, 10.1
